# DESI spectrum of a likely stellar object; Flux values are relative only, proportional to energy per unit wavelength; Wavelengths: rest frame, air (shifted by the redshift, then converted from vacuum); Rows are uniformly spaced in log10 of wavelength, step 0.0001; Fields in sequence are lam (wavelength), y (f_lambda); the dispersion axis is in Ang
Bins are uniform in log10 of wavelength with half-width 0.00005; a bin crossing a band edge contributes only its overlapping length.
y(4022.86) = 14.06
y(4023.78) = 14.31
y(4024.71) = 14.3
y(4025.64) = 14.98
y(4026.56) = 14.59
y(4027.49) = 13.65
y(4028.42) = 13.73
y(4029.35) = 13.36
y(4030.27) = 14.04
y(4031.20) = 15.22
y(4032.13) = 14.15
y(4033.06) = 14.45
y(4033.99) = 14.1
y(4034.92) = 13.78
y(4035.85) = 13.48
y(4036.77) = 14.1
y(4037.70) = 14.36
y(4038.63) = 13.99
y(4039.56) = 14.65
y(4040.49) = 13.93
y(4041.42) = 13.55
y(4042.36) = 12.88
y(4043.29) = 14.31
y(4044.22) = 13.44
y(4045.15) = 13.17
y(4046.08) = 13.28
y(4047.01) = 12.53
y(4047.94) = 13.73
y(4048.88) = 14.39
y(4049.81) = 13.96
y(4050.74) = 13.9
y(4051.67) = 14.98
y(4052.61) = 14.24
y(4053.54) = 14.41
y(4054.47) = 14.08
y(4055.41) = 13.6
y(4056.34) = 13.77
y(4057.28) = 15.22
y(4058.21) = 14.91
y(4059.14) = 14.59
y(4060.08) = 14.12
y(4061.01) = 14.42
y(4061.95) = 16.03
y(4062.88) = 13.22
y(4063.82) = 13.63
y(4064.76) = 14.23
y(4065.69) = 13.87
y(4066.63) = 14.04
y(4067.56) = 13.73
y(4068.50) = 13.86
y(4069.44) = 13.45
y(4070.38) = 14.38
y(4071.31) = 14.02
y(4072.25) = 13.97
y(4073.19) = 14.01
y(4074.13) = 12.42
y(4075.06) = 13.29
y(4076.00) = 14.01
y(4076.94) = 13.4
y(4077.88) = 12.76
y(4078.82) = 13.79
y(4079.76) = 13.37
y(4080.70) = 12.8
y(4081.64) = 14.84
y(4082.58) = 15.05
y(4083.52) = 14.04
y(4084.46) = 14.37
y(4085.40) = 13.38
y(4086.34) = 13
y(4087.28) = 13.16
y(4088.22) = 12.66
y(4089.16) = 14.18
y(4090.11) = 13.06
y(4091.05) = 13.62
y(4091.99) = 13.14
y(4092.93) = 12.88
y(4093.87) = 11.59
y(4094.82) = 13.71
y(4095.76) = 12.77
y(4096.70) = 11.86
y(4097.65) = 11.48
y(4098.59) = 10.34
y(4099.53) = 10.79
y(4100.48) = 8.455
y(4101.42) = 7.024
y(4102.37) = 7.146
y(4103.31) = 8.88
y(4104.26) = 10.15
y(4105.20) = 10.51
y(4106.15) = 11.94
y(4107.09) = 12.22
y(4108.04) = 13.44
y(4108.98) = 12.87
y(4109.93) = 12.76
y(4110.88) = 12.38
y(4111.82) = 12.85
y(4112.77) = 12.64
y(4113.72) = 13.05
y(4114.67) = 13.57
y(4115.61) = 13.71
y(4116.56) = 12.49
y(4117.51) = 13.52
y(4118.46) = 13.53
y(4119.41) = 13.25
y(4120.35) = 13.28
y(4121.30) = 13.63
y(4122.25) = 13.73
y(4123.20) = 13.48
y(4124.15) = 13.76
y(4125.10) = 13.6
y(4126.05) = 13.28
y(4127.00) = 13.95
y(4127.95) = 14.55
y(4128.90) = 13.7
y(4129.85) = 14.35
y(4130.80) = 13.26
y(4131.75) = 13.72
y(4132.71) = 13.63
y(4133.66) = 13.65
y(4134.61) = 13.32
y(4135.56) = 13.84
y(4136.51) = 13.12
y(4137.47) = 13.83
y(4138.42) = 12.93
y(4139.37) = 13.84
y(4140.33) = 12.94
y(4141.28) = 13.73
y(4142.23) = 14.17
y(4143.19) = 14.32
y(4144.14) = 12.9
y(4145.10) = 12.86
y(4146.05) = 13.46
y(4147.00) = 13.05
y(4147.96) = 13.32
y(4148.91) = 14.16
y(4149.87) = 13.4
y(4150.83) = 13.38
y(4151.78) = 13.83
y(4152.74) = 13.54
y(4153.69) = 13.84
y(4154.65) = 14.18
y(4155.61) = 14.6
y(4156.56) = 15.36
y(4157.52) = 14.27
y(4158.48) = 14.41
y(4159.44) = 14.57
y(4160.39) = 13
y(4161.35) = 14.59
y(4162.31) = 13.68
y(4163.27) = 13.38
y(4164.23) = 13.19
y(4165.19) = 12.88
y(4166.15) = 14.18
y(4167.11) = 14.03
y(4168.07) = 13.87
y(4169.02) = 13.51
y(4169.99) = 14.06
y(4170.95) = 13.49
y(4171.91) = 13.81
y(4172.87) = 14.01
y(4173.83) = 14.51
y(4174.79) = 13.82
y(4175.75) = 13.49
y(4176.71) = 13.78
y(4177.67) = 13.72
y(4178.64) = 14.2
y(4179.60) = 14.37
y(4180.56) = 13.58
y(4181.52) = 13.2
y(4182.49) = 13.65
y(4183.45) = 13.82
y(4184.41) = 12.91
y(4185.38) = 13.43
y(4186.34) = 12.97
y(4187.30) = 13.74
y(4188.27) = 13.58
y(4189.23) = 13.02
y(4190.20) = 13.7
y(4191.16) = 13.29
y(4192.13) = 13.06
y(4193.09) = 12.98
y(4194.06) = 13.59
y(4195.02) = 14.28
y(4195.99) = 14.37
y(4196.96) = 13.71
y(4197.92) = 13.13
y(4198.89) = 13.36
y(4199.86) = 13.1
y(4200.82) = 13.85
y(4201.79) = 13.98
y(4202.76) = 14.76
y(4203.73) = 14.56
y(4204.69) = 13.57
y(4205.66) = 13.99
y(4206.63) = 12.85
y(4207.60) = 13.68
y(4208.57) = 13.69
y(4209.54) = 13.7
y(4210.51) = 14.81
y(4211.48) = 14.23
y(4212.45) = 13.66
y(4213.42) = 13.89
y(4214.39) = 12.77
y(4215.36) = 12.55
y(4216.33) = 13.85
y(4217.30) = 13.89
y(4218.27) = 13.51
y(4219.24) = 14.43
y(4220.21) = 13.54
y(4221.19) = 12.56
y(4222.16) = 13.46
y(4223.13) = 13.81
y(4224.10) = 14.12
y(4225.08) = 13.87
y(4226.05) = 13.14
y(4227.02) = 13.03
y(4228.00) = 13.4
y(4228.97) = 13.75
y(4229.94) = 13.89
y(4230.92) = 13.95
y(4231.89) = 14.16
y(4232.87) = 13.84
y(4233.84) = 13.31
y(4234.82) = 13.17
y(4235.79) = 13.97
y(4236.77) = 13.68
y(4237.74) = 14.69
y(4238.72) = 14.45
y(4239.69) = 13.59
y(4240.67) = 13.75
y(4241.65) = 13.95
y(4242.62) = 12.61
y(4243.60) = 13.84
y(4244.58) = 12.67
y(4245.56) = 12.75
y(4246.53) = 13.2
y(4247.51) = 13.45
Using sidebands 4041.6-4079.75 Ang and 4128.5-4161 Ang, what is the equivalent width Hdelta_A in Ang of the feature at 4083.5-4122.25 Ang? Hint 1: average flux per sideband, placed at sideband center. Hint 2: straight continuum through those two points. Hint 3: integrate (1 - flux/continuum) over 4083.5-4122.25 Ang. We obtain 4.3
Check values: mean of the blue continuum 13.9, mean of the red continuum 13.7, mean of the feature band 12.3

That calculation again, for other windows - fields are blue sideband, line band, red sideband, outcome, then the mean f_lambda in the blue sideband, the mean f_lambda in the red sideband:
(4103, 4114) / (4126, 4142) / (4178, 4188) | -1.4 Ang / 12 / 13.6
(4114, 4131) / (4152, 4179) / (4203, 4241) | -0.5 Ang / 13.6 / 13.7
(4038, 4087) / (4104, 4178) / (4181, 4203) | 0.9 Ang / 13.9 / 13.5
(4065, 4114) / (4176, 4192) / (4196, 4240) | -0.1 Ang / 12.6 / 13.7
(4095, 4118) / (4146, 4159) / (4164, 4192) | -1.0 Ang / 11.6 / 13.6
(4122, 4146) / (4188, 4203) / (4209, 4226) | 0.1 Ang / 13.6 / 13.7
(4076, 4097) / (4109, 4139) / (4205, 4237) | 0.0 Ang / 13.4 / 13.6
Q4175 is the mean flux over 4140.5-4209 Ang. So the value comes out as 13.7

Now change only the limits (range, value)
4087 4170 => 13.1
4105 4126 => 13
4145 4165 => 13.8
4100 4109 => 10.1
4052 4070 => 14.2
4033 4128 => 13.2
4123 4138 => 13.7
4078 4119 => 12.4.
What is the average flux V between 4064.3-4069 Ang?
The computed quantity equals 13.9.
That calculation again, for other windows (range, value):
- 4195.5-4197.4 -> 14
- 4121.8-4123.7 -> 13.6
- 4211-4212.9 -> 13.9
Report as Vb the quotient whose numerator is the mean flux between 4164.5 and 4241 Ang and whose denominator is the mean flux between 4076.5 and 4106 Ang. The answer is 1.12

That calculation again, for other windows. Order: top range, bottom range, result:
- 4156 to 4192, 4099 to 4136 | 1.09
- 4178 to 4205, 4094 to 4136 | 1.09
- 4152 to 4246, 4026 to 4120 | 1.03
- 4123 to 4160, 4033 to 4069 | 0.98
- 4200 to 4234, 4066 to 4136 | 1.06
